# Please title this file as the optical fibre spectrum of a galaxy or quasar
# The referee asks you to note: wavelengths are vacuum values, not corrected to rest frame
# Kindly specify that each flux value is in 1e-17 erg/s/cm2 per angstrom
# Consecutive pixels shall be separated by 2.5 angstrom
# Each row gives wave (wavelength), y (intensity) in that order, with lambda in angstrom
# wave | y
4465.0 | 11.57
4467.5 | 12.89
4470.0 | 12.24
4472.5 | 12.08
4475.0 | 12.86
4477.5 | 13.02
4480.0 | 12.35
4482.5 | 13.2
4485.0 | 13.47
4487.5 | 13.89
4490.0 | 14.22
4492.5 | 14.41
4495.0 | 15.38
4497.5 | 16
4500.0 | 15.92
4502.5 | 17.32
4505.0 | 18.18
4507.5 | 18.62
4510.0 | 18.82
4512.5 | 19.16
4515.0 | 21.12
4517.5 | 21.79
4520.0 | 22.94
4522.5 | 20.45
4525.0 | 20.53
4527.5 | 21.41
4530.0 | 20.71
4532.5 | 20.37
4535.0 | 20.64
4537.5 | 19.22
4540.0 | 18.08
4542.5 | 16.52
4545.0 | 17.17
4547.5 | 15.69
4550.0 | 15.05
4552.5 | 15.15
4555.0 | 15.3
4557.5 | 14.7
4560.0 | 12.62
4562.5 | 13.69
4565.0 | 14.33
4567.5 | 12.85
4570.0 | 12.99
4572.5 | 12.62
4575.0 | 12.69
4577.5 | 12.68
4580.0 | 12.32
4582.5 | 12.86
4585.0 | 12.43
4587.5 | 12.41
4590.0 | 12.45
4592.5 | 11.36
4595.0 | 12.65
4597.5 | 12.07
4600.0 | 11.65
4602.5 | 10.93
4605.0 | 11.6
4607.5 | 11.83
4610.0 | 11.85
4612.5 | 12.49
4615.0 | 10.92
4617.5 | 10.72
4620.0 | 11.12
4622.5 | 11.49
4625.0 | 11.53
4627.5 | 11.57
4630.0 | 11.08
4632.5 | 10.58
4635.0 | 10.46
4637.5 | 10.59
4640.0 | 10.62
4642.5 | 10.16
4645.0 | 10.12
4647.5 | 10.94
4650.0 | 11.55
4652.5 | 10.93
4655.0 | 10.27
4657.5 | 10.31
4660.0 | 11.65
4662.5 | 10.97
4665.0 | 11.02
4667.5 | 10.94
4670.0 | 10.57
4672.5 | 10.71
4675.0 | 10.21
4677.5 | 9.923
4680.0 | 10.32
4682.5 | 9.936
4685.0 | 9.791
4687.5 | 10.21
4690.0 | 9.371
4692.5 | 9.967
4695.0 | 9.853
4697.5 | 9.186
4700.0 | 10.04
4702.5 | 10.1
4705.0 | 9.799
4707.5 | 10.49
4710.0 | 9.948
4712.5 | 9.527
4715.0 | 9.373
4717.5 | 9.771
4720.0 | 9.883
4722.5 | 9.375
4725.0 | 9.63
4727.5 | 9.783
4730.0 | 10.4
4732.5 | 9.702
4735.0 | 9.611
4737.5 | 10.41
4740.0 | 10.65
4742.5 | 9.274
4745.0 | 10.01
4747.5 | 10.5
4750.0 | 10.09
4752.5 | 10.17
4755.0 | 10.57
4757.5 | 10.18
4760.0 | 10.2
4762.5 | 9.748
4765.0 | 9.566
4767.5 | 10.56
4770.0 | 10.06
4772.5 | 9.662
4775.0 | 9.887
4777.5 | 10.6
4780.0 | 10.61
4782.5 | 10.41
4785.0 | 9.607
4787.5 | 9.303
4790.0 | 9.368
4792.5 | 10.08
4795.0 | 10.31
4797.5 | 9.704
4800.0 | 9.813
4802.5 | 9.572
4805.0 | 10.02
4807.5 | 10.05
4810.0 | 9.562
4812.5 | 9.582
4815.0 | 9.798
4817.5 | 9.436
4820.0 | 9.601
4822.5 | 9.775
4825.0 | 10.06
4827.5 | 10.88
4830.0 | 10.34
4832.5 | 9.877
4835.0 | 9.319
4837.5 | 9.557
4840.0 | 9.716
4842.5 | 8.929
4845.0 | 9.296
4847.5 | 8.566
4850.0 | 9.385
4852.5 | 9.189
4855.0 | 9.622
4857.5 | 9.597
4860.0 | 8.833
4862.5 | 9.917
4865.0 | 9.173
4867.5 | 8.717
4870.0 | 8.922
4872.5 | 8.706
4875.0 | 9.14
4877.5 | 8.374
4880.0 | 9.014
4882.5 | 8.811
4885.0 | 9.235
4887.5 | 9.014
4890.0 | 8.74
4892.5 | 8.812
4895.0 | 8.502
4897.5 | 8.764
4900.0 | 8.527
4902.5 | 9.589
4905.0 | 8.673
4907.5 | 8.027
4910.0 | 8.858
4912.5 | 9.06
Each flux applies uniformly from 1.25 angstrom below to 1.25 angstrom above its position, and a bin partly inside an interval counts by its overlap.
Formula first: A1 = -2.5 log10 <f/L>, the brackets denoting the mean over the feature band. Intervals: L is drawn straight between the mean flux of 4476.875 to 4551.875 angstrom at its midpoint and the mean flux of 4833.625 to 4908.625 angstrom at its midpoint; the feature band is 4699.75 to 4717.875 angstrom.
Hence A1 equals 0.290 mag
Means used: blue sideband 17.5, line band 9.88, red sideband 9.03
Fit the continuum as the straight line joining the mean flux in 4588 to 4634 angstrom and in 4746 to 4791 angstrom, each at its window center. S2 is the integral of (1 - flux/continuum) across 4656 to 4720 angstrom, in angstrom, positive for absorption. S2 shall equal 4.0 angstrom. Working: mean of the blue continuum 11.6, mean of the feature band 10.2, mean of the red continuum 10.1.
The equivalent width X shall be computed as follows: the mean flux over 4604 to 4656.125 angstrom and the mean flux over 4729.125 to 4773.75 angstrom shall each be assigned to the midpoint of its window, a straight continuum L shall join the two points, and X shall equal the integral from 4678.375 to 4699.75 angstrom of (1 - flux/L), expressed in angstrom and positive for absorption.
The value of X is 1.5 angstrom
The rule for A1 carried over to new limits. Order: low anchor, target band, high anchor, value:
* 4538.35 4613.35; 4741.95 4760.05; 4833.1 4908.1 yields 0.068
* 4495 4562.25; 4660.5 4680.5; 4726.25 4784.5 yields 0.227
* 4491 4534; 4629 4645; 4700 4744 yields 0.275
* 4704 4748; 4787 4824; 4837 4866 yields -0.025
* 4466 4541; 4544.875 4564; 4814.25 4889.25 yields 0.080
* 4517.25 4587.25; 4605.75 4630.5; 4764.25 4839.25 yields 0.258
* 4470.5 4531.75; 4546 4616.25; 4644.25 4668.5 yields 0.079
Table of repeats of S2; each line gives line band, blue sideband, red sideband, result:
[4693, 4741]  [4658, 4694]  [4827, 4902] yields 1.2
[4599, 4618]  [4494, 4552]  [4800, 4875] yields 5.5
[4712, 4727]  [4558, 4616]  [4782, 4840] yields 1.7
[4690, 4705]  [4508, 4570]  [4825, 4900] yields 4.2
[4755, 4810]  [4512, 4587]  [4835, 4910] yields 5.6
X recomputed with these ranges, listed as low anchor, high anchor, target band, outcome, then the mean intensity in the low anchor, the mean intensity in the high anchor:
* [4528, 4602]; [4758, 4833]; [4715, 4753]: 4.26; 14.6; 9.94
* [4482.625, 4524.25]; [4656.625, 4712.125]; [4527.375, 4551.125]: -3.33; 17.5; 10.2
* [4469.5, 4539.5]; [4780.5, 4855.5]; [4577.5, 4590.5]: 2.37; 17.2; 9.7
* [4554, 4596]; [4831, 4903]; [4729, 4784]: 2.27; 13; 9.1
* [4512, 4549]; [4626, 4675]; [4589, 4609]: 3.83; 19.7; 10.8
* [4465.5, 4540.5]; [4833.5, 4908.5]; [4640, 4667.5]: 5.86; 17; 9.03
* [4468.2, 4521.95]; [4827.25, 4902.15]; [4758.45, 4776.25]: 1.66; 16.1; 9.16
